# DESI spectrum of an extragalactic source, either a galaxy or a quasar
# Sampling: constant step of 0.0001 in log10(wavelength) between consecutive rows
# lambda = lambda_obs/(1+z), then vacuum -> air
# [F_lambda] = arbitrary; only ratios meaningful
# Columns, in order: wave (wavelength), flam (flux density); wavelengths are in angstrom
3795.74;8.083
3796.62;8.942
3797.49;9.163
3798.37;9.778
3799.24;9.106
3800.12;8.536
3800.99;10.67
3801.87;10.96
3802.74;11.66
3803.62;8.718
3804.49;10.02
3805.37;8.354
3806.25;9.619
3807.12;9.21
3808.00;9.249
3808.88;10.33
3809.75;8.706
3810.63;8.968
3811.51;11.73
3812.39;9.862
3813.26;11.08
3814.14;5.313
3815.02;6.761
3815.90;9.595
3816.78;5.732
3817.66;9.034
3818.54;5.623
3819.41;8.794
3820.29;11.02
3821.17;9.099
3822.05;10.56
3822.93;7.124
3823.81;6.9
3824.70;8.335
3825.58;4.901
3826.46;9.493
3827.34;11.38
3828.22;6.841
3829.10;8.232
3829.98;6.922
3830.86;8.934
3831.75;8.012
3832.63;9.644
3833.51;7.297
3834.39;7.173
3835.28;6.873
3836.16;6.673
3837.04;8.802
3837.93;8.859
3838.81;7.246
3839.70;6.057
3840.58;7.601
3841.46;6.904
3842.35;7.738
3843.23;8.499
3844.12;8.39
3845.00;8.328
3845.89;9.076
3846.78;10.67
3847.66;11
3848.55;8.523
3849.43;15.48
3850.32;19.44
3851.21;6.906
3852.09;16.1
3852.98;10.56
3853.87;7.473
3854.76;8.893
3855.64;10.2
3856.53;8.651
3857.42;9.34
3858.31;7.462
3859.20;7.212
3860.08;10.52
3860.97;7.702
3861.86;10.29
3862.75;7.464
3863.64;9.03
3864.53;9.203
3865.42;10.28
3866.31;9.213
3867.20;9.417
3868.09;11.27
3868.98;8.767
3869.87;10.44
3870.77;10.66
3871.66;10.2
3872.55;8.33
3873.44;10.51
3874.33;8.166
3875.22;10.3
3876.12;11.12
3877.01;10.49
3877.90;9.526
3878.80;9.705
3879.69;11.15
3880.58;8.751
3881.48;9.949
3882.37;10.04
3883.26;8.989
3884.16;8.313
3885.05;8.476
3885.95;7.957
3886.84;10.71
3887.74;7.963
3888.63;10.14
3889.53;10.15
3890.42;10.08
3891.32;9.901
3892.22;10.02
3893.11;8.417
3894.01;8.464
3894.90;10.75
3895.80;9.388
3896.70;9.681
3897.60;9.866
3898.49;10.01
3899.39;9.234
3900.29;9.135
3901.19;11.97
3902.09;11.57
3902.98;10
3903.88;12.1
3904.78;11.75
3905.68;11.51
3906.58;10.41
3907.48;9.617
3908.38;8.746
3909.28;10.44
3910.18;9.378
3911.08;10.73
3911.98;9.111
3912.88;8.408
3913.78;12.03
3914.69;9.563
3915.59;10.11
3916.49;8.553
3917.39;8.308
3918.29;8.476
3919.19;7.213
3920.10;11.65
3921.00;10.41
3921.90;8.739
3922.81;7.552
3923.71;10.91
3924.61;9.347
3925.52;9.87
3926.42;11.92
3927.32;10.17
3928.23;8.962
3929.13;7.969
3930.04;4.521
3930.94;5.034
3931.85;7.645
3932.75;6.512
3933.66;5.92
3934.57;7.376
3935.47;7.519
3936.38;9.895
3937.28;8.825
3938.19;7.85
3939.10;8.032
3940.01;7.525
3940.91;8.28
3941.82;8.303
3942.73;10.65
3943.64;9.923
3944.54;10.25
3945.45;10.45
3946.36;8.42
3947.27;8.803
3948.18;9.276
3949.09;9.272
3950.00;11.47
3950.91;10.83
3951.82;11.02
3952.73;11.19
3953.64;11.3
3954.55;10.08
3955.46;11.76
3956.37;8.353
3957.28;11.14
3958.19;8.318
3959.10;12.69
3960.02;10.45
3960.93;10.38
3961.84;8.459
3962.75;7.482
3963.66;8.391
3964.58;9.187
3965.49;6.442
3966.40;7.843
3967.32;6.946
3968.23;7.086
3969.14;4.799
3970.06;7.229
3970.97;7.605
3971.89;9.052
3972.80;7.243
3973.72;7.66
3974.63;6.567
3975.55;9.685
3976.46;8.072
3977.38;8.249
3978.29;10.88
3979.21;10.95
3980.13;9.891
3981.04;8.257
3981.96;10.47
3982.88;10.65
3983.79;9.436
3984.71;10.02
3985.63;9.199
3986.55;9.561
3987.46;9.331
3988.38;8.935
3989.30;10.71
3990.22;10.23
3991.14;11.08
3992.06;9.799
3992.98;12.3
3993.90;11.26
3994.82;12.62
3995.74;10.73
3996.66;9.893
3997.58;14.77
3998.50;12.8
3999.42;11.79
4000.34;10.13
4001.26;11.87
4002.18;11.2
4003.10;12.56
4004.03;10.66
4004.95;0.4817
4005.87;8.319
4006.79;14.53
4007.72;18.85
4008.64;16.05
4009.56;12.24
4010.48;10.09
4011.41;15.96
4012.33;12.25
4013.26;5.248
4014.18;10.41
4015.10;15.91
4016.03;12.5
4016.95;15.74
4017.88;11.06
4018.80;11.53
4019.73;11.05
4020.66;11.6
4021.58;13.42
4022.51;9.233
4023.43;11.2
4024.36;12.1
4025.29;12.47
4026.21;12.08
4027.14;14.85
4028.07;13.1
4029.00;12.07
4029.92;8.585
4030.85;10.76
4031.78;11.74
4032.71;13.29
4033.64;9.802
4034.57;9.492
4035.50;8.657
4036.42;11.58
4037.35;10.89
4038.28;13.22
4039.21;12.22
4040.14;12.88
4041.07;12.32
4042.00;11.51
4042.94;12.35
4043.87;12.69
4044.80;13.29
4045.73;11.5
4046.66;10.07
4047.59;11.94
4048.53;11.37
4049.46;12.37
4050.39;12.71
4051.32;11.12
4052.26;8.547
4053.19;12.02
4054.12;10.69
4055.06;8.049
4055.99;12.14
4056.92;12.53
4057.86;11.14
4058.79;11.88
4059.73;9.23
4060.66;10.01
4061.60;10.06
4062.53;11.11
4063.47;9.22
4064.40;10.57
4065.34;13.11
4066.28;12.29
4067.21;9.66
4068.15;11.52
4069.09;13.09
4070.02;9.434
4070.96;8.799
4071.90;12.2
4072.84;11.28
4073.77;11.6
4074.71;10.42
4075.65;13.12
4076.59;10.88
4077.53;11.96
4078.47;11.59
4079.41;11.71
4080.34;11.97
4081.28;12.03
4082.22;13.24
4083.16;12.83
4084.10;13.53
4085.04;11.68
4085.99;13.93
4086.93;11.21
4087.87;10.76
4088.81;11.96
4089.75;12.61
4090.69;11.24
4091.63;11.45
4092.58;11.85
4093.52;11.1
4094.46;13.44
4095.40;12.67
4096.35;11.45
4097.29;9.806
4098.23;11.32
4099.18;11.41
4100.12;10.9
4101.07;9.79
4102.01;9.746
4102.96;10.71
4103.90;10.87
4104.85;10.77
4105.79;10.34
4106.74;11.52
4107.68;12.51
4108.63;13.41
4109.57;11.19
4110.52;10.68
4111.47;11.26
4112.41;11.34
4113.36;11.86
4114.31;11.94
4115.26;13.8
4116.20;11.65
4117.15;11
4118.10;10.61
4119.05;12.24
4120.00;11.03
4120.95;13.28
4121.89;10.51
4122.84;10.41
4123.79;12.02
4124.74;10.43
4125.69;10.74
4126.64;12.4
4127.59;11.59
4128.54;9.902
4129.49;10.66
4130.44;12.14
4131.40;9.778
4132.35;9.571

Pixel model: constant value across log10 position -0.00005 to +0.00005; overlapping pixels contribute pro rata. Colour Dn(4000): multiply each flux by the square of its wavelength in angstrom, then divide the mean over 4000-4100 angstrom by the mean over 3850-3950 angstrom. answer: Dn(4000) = 1.3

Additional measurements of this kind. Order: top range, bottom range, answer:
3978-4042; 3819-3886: 1.34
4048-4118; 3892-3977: 1.34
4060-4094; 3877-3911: 1.28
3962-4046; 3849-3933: 1.17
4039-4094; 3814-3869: 1.46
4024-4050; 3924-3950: 1.44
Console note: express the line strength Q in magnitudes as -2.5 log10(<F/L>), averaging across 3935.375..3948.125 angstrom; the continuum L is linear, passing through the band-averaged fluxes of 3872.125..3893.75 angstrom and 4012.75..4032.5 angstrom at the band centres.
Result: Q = 0.170 mag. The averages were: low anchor 9.54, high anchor 11.8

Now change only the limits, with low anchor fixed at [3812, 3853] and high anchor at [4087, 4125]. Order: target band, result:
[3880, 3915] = -0.05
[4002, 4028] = -0.13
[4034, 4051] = -0.09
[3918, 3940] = 0.16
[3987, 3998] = -0.06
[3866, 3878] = -0.08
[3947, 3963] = -0.02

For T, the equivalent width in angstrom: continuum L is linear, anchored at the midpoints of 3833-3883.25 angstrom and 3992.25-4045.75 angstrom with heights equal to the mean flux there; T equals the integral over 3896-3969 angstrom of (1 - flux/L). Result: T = 8.1 angstrom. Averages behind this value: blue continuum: 9.39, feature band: 9.31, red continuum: 11.8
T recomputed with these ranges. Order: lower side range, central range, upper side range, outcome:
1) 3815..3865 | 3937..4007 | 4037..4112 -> 5.00 angstrom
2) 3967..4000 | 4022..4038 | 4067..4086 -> -0.98 angstrom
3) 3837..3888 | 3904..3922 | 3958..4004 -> -0.49 angstrom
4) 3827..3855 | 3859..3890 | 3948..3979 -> -1.56 angstrom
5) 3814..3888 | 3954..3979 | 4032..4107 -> 4.00 angstrom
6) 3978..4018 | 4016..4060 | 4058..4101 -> -1.07 angstrom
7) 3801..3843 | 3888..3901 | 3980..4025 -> -0.12 angstrom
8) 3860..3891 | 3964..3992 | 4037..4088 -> 4.89 angstrom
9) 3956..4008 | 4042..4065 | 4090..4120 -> -0.95 angstrom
